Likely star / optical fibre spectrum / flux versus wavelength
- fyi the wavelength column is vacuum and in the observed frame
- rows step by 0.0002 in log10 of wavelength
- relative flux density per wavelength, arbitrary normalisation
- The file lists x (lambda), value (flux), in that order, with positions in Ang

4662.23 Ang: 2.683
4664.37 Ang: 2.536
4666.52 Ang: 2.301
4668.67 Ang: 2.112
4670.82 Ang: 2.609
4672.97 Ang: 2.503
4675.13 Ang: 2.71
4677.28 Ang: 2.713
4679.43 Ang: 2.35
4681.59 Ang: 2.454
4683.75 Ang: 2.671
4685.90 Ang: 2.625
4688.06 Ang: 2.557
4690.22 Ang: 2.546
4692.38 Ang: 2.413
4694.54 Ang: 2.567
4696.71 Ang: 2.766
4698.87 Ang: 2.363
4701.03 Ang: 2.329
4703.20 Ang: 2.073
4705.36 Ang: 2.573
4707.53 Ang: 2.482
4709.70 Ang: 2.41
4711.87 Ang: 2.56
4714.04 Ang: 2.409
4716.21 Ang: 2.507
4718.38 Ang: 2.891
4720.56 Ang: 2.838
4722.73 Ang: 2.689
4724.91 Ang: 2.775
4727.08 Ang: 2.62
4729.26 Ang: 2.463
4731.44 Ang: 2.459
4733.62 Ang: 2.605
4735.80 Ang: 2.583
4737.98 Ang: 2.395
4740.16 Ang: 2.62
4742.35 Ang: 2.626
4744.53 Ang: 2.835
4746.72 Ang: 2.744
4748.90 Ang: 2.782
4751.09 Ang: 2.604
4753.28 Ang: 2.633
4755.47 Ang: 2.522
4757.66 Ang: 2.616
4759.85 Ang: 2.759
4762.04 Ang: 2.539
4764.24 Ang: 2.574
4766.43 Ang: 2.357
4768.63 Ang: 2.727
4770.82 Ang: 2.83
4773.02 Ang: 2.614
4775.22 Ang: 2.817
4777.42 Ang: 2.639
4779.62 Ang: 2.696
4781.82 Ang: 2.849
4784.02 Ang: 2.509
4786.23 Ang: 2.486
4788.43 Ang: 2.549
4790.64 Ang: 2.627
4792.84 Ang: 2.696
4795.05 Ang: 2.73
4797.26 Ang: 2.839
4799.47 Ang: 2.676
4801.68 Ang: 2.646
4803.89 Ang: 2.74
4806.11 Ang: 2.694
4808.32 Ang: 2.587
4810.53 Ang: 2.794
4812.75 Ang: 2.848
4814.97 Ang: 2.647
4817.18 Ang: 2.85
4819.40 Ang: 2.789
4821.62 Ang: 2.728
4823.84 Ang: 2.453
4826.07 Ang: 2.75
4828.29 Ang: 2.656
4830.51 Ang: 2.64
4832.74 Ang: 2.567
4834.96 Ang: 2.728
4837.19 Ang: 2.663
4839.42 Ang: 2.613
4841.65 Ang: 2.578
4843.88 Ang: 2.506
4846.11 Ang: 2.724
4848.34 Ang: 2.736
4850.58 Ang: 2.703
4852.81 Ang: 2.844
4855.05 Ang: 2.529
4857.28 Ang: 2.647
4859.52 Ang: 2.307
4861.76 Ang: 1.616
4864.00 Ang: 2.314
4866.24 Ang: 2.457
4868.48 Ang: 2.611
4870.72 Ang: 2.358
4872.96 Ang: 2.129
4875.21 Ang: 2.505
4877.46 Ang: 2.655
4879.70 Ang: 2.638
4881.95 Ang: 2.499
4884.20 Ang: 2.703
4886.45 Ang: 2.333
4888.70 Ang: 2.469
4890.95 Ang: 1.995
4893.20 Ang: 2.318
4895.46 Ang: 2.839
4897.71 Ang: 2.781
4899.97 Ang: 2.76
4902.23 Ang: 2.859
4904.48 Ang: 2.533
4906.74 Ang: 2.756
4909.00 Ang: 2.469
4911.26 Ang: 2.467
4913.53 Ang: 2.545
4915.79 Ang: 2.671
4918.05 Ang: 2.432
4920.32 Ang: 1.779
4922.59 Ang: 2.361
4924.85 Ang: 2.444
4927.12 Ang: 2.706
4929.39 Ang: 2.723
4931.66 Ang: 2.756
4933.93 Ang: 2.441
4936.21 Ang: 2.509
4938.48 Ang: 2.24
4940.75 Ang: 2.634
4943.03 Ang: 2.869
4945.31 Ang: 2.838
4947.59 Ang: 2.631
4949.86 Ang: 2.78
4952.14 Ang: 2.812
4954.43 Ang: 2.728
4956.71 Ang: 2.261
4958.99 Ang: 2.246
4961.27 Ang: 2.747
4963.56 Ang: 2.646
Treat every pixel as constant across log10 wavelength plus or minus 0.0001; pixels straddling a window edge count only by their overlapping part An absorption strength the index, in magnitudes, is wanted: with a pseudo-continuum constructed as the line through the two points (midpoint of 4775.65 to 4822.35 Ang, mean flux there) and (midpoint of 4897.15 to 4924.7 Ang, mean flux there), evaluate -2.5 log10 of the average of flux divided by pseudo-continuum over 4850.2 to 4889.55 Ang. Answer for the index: 0.06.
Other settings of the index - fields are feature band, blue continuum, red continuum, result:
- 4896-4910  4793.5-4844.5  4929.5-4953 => -0.02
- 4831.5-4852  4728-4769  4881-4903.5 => -0.03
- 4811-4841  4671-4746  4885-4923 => -0.07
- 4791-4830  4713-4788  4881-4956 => -0.04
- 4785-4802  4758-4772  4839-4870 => -0.03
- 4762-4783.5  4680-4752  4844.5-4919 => -0.05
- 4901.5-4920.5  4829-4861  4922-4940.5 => 0.01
